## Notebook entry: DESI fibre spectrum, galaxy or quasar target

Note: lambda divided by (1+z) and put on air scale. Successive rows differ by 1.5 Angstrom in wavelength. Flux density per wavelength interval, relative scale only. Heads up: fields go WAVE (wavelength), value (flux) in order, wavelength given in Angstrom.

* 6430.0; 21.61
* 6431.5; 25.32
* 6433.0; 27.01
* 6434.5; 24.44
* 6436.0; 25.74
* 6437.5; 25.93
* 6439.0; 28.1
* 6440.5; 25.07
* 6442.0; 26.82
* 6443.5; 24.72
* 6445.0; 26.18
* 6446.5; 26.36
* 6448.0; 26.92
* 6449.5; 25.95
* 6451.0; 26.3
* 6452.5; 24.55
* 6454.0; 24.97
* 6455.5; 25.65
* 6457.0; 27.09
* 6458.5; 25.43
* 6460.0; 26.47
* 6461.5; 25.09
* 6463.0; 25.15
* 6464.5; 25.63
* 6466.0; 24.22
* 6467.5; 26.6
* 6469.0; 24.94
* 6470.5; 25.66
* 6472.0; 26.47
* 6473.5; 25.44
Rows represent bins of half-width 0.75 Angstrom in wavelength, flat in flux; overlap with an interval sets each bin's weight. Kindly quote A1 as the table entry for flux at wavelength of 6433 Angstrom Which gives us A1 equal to 27.01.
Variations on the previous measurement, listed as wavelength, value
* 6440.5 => 25.07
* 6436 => 25.74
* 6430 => 21.61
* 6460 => 26.47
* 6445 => 26.18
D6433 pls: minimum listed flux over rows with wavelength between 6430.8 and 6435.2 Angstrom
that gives 24.44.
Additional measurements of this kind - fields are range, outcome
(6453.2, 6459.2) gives 24.97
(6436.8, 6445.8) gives 24.72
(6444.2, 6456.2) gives 24.55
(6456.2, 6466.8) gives 24.22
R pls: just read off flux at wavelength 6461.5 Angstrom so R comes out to 25.09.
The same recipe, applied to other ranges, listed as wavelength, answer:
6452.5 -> 24.55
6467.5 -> 26.6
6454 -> 24.97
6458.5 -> 25.43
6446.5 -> 26.36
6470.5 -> 25.66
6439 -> 28.1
